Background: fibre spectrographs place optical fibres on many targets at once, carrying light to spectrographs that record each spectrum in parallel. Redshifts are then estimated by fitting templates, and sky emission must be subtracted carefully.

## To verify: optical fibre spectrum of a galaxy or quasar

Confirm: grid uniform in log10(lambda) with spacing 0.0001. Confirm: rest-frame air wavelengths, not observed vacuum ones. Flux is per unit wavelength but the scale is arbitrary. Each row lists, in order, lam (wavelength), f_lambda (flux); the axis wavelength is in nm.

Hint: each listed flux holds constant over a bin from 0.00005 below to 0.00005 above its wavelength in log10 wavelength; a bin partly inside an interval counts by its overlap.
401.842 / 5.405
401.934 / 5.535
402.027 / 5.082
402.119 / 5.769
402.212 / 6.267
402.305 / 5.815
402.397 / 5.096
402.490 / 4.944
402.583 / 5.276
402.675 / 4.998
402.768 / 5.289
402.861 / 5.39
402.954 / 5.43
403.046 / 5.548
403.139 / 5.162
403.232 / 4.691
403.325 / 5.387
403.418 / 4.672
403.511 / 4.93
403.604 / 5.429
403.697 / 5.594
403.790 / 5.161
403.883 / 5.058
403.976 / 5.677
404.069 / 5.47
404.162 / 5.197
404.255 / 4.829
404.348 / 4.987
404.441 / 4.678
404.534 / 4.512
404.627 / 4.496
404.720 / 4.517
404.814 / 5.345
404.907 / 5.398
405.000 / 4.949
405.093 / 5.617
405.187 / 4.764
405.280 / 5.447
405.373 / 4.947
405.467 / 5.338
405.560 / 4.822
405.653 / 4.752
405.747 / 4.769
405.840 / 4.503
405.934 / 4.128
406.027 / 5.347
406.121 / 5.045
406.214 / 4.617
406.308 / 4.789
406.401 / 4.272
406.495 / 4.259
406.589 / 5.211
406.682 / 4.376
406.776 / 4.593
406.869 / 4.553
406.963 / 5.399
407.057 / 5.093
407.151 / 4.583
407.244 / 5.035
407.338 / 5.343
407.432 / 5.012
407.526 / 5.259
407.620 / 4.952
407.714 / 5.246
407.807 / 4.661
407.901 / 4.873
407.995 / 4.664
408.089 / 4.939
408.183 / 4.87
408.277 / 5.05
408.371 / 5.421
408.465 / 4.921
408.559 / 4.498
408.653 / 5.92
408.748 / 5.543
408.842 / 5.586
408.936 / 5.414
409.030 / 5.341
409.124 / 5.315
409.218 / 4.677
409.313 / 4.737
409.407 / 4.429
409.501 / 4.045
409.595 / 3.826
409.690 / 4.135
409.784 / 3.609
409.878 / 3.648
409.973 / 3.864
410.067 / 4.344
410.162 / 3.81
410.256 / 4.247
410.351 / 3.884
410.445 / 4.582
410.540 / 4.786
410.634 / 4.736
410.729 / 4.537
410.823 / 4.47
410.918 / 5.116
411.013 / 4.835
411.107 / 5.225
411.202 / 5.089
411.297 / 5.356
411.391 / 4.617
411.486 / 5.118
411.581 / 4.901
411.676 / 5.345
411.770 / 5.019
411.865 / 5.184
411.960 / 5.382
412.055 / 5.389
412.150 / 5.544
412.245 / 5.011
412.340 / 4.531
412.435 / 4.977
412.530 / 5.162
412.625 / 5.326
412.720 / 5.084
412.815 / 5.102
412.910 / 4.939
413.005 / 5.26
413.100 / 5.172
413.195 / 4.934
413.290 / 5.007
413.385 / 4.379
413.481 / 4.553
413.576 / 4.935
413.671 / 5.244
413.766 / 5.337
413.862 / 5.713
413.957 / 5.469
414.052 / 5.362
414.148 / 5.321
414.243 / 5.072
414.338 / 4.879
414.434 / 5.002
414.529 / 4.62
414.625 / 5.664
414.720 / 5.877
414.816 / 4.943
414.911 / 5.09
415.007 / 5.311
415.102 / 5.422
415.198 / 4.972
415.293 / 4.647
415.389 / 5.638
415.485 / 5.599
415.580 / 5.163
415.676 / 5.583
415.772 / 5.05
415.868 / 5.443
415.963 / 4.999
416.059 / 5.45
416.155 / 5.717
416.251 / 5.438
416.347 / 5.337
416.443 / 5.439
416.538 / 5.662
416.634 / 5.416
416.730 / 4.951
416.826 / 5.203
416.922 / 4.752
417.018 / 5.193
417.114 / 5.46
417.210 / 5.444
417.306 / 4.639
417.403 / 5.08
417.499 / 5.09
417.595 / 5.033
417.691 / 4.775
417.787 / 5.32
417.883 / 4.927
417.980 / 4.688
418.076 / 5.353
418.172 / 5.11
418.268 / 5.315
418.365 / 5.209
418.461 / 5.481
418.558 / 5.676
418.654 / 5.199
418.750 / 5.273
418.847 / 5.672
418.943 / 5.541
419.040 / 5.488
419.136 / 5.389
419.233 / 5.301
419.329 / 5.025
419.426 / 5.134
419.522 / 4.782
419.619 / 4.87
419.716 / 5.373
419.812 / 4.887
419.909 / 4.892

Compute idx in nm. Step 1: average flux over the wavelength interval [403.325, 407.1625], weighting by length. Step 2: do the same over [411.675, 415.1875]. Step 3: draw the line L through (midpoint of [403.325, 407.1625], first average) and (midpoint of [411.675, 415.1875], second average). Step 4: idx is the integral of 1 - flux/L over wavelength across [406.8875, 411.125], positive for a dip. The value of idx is 0.23 nm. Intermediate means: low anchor 4.94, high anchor 5.15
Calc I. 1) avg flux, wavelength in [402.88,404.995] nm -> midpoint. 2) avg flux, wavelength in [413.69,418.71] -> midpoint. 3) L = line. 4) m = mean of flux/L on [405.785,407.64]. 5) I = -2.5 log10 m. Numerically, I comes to 0.07 mag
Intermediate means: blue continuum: 5.1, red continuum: 5.24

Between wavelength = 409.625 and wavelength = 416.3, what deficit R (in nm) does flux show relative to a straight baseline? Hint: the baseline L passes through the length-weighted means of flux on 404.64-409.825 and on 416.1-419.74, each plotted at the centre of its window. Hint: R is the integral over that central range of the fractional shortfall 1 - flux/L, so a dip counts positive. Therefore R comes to 0.113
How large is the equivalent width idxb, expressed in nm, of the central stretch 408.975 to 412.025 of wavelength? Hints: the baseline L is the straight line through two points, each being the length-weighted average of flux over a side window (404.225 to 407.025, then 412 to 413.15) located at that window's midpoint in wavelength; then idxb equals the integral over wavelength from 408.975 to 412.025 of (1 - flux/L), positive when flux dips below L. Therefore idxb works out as 0.245 nm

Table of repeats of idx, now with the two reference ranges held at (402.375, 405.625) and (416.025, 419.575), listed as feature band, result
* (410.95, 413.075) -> 0.03 nm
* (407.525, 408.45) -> 0.03 nm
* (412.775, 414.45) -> 0.03 nm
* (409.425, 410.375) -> 0.22 nm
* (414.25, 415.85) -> 0.00 nm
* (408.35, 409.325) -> -0.01 nm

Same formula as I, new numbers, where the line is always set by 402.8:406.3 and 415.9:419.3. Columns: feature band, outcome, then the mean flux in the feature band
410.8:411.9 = 0.03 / 5.03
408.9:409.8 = 0.12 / 4.58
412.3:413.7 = 0.04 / 4.97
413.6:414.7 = -0.01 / 5.25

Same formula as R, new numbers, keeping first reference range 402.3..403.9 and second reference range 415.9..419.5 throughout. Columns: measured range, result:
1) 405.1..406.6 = 0.11 nm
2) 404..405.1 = 0.05 nm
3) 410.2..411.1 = 0.11 nm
